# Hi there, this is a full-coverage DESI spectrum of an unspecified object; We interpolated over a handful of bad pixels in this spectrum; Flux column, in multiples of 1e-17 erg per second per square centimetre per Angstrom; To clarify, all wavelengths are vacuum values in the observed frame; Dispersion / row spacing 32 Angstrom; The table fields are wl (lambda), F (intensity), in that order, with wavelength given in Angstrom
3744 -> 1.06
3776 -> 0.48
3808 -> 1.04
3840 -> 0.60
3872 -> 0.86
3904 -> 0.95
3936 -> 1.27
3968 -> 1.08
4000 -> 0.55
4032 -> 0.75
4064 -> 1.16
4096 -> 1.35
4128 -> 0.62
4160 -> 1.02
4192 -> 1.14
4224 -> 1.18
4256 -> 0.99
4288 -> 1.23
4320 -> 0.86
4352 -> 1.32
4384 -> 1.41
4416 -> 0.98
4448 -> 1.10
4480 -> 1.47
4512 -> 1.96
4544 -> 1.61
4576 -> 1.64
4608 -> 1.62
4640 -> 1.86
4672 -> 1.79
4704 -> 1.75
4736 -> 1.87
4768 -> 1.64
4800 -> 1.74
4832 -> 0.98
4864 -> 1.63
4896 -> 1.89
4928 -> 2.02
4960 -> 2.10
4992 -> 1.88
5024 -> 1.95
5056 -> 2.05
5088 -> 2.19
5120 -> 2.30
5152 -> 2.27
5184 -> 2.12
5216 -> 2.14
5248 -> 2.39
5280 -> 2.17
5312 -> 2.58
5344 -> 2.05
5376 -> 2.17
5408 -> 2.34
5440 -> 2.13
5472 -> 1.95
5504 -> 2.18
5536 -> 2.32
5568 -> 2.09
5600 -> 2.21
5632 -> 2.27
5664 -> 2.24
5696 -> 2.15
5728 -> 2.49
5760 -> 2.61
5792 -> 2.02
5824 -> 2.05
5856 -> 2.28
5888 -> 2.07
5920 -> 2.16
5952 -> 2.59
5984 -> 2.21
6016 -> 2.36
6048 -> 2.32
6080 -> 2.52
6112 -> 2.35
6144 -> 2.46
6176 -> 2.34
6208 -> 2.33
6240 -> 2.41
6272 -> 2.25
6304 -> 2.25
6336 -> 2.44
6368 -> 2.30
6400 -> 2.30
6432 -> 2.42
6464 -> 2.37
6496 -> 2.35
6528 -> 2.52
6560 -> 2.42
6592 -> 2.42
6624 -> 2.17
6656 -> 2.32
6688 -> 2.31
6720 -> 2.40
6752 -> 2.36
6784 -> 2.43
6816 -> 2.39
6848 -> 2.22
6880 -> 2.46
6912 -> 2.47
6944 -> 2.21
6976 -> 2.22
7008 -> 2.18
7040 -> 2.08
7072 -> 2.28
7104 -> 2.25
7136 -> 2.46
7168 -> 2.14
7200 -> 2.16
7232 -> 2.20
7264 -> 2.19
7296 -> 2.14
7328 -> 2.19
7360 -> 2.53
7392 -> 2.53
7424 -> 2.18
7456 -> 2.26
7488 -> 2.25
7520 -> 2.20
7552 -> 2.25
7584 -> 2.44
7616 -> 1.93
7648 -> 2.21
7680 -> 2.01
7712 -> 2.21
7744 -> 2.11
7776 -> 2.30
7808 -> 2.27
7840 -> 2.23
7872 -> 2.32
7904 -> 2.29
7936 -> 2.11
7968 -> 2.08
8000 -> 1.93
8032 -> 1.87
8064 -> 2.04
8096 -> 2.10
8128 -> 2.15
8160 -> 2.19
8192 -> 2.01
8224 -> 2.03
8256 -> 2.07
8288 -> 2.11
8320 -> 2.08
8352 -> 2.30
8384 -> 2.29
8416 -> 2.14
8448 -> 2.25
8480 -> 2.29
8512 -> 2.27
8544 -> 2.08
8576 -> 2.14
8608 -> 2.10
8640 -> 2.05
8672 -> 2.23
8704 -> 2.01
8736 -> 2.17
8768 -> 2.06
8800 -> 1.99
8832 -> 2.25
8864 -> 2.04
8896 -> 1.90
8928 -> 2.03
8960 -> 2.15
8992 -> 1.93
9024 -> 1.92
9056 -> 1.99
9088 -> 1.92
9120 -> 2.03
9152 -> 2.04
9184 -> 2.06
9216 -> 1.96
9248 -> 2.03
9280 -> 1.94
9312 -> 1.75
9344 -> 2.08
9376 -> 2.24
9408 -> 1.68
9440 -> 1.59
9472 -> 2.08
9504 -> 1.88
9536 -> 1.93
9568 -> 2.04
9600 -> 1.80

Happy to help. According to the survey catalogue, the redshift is 0.123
